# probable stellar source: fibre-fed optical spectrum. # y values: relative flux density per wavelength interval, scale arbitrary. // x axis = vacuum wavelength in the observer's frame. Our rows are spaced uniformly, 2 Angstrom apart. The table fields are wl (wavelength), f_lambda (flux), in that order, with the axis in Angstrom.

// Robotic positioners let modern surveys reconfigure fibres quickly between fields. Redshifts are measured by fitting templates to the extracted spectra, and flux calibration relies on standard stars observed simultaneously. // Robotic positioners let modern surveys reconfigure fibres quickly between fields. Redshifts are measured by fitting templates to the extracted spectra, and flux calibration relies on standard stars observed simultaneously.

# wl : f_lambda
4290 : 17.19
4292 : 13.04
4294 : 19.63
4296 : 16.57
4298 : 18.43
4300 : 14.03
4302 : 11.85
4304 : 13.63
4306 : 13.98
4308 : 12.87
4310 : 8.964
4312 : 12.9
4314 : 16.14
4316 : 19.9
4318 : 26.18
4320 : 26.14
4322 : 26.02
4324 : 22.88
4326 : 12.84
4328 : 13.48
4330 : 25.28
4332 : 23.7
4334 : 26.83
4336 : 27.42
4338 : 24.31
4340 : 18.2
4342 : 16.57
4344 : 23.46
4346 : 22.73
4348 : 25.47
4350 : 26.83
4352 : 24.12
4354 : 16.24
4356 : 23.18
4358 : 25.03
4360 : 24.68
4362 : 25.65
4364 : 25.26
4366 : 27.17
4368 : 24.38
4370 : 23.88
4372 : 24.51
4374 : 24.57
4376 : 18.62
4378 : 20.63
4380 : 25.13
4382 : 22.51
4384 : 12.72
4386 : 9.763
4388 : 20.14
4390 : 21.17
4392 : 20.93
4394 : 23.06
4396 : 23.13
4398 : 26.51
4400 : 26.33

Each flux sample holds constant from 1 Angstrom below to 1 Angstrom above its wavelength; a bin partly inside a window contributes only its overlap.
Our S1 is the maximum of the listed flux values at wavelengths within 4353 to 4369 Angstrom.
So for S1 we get 27.17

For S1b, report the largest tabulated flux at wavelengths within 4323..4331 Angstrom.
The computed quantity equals 25.28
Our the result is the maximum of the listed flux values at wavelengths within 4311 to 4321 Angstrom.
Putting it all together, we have 26.18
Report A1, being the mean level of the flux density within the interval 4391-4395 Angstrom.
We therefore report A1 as 22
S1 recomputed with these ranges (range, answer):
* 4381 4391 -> 22.51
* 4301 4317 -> 19.9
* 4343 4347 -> 23.46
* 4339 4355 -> 26.83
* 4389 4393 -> 21.17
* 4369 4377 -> 24.57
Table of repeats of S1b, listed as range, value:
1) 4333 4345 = 27.42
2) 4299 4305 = 14.03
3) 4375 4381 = 25.13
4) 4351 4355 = 24.12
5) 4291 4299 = 19.63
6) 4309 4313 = 12.9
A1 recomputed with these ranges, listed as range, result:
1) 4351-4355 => 20.2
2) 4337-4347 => 21.1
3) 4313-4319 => 20.7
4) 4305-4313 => 12.2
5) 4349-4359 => 23.1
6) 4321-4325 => 24.4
